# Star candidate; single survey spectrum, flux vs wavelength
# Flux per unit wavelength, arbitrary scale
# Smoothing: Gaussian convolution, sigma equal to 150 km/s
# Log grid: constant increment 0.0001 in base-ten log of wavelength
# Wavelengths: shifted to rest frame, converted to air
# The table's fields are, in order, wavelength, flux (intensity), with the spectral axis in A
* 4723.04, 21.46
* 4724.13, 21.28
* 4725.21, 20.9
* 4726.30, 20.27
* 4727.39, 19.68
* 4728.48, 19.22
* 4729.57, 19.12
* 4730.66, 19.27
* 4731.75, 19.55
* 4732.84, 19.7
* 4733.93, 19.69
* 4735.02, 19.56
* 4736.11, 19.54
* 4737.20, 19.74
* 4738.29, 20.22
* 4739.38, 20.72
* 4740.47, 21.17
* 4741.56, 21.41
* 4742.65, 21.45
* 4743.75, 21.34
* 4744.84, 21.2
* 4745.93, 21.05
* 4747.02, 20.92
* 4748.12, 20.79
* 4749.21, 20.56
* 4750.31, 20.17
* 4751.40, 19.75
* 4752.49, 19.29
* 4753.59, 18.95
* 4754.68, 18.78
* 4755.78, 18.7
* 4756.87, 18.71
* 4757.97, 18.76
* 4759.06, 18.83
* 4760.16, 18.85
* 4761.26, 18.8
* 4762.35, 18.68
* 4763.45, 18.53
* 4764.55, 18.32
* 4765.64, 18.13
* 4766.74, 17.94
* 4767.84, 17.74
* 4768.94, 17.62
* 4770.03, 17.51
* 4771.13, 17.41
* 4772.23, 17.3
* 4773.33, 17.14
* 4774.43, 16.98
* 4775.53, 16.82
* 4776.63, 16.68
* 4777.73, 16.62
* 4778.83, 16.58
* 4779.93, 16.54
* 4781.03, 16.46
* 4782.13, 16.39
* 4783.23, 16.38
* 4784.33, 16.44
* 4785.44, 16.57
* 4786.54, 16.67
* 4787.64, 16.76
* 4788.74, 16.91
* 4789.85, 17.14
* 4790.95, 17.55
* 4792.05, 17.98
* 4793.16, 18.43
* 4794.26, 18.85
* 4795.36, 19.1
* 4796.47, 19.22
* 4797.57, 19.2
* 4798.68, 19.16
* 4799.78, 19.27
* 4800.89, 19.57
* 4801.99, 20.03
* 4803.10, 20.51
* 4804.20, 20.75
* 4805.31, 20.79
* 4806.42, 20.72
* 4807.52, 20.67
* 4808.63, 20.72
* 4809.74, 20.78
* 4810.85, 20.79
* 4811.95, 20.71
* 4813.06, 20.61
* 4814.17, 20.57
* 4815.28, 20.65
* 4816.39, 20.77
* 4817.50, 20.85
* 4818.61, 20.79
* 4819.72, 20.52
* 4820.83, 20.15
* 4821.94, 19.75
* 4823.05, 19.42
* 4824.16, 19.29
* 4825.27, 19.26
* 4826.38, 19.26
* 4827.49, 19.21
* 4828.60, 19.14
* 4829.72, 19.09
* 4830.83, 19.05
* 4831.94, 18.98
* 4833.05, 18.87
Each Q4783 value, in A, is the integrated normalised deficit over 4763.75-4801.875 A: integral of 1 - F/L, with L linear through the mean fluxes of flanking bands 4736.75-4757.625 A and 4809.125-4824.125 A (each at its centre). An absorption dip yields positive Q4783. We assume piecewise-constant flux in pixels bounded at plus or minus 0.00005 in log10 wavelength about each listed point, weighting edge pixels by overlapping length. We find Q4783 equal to 5.1 A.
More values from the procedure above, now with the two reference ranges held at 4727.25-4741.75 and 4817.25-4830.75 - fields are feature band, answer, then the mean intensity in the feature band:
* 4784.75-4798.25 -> 1.3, 17.9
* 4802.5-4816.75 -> -0.7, 20.7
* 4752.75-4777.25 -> 2.2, 18.1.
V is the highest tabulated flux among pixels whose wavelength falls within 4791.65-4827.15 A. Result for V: 20.85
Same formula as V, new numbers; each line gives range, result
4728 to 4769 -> 21.45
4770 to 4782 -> 17.51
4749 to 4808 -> 20.79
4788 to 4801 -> 19.57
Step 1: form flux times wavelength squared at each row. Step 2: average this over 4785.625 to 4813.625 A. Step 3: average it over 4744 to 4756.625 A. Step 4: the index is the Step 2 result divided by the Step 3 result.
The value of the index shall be 0.98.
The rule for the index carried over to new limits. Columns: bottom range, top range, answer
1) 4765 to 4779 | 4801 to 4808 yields 1.20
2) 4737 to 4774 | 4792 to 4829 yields 1.06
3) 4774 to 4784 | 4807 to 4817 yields 1.26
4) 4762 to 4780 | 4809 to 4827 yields 1.18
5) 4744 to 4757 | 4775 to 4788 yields 0.84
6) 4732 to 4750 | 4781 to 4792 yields 0.83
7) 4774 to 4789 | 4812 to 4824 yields 1.24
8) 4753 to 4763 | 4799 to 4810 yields 1.11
